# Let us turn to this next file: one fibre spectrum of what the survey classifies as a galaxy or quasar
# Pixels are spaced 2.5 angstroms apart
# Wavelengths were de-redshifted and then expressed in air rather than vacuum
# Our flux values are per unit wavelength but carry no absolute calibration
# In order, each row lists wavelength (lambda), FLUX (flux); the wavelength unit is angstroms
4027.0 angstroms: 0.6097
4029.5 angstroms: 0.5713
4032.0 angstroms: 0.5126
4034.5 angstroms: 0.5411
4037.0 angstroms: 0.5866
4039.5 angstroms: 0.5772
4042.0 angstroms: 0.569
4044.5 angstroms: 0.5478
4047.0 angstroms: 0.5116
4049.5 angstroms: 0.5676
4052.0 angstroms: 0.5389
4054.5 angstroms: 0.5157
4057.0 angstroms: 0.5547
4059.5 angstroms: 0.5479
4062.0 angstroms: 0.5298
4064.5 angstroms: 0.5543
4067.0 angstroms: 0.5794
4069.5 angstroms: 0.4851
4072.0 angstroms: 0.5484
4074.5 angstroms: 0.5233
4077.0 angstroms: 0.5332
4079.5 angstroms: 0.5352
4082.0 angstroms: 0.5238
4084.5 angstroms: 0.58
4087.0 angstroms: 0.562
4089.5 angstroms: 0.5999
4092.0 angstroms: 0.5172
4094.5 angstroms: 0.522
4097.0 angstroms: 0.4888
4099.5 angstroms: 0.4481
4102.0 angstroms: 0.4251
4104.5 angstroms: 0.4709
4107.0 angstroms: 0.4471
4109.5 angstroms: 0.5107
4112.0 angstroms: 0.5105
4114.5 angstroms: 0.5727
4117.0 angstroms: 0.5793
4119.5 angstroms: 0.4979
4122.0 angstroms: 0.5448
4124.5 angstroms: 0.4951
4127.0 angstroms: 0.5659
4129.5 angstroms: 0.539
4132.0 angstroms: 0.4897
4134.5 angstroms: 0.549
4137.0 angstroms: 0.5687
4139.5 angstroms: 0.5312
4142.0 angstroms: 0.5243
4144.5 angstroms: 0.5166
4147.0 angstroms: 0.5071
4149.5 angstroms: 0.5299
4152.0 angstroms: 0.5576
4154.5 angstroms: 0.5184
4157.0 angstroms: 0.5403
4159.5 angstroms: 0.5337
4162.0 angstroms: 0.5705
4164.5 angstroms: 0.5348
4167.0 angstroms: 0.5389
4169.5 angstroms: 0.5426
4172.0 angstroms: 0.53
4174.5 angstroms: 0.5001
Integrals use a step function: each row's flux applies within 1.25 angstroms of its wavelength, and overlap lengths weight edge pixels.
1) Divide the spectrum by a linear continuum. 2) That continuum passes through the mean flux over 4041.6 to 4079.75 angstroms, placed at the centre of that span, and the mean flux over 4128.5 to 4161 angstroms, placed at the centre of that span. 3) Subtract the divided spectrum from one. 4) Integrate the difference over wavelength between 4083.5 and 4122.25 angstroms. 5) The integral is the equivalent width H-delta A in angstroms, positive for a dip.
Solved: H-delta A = 1.4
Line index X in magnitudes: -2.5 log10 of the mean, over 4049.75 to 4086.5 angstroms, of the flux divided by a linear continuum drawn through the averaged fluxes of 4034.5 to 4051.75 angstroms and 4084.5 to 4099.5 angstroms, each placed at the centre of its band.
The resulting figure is 0.01 mag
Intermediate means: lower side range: 0.557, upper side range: 0.534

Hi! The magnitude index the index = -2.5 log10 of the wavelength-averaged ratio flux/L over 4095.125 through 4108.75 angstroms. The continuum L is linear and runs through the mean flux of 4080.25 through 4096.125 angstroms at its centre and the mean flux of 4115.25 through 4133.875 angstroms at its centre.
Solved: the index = 0.18 mag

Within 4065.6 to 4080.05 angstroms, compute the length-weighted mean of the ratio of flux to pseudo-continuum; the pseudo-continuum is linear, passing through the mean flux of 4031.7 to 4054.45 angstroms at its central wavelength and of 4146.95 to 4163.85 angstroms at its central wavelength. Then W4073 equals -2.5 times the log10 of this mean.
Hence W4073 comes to 0.03 mag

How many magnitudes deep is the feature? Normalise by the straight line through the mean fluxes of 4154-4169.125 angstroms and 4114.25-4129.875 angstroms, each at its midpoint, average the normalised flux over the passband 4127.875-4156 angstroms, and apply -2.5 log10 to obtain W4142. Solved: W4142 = 0.02 mag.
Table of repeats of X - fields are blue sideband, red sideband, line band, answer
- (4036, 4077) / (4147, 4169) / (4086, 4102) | 0.06 mag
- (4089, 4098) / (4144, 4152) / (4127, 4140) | -0.03 mag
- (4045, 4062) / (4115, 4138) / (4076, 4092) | -0.03 mag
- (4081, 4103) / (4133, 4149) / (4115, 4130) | -0.02 mag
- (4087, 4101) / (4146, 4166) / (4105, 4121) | 0.01 mag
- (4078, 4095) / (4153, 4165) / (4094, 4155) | 0.06 mag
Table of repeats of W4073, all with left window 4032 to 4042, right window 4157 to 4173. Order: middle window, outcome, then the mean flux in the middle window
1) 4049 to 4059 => 0.03 mag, 0.543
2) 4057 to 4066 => 0.02 mag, 0.546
